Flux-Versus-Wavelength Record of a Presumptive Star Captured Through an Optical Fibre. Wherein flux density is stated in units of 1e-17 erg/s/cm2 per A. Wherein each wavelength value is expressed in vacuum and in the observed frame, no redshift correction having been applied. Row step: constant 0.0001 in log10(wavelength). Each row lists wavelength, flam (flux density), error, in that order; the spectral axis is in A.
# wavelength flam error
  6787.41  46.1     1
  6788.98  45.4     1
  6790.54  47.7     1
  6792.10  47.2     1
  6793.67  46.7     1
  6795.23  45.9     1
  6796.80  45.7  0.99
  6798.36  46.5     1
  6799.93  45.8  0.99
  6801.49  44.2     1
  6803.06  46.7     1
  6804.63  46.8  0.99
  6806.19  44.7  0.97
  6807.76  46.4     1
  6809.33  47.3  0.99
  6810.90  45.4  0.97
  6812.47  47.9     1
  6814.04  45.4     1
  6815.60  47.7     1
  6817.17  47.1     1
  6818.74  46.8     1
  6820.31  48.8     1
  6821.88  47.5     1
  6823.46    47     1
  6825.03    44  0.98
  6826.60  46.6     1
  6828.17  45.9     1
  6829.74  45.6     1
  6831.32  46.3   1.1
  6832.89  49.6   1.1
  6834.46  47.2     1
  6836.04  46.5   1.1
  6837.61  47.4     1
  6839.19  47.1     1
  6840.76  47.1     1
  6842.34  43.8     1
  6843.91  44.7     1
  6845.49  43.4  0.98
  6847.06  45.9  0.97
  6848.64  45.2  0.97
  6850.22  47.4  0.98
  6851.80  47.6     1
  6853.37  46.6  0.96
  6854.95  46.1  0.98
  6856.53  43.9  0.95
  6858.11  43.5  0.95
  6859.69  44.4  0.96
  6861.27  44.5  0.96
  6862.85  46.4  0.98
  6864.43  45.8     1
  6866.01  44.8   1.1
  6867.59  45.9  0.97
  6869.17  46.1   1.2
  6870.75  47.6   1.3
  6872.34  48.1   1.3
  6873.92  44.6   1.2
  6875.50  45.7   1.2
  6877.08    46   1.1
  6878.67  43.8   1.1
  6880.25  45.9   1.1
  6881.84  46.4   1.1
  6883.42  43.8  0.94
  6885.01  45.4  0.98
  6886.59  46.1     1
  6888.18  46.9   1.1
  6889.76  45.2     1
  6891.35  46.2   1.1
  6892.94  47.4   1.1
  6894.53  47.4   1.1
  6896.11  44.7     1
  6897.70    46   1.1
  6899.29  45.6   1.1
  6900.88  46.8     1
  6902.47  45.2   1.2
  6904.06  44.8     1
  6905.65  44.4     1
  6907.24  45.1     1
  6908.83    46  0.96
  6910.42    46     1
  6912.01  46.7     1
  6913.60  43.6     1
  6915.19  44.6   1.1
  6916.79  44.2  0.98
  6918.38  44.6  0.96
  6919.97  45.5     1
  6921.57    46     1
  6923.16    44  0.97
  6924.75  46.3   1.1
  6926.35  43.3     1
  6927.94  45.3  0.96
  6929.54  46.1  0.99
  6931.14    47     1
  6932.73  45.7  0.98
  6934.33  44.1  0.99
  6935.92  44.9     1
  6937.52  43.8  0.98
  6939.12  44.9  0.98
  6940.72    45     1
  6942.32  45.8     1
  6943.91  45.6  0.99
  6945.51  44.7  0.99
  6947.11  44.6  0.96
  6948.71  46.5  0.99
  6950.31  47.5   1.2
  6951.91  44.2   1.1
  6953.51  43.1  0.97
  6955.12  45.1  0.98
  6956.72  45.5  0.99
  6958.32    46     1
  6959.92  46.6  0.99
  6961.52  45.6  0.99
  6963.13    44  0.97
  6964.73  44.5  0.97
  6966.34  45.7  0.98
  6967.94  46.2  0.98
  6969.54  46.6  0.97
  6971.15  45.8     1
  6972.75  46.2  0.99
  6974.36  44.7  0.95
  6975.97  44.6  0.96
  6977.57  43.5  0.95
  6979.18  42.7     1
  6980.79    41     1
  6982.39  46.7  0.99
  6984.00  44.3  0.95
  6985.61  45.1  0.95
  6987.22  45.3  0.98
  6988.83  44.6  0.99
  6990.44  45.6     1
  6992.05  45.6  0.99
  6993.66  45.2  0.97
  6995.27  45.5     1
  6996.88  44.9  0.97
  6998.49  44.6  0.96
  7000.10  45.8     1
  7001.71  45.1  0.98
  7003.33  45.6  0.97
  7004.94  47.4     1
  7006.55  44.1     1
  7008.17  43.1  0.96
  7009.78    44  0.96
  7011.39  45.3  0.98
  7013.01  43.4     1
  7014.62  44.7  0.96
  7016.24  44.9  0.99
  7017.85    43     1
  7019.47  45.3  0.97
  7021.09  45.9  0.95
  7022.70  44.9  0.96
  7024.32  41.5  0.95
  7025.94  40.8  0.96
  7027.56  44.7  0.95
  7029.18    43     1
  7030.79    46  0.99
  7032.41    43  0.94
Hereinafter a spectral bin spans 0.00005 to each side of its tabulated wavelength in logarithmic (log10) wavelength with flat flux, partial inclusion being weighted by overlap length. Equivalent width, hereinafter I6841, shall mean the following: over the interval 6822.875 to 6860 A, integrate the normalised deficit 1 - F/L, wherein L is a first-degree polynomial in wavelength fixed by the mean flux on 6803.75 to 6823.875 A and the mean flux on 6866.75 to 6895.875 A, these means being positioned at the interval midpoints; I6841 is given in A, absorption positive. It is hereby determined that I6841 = 0.4 A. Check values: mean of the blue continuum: 46.8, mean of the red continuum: 46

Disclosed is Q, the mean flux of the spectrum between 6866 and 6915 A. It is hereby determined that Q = 45.8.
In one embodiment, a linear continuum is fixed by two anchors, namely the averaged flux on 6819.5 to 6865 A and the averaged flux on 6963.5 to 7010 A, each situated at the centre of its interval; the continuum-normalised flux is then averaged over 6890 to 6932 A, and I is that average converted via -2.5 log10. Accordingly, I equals 0.00 mag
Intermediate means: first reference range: 46.1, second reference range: 45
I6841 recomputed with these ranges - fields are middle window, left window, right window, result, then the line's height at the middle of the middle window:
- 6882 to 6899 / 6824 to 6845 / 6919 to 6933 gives -0.1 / 45.8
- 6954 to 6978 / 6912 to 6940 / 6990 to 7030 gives -0.3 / 44.8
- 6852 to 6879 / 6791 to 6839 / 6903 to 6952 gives 0.2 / 46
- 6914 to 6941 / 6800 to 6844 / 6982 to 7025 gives 0.3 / 45.5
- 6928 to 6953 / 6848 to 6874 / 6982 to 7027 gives -0.1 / 45.2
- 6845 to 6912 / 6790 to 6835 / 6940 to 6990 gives 0.3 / 45.9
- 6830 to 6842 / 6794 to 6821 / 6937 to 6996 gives -0.2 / 46.2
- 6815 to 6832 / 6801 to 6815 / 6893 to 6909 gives -0.2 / 46.1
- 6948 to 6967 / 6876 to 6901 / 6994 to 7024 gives 0.0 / 45.2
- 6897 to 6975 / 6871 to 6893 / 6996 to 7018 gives 0.1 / 45.4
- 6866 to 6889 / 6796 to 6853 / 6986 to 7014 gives 0.1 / 46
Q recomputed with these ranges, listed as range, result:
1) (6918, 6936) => 45.3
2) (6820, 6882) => 46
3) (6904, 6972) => 45.3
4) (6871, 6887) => 45.6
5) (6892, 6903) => 46.2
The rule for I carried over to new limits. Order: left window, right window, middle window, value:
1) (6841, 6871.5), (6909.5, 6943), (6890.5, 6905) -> -0.02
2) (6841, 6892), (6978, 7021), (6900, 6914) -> 0.00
